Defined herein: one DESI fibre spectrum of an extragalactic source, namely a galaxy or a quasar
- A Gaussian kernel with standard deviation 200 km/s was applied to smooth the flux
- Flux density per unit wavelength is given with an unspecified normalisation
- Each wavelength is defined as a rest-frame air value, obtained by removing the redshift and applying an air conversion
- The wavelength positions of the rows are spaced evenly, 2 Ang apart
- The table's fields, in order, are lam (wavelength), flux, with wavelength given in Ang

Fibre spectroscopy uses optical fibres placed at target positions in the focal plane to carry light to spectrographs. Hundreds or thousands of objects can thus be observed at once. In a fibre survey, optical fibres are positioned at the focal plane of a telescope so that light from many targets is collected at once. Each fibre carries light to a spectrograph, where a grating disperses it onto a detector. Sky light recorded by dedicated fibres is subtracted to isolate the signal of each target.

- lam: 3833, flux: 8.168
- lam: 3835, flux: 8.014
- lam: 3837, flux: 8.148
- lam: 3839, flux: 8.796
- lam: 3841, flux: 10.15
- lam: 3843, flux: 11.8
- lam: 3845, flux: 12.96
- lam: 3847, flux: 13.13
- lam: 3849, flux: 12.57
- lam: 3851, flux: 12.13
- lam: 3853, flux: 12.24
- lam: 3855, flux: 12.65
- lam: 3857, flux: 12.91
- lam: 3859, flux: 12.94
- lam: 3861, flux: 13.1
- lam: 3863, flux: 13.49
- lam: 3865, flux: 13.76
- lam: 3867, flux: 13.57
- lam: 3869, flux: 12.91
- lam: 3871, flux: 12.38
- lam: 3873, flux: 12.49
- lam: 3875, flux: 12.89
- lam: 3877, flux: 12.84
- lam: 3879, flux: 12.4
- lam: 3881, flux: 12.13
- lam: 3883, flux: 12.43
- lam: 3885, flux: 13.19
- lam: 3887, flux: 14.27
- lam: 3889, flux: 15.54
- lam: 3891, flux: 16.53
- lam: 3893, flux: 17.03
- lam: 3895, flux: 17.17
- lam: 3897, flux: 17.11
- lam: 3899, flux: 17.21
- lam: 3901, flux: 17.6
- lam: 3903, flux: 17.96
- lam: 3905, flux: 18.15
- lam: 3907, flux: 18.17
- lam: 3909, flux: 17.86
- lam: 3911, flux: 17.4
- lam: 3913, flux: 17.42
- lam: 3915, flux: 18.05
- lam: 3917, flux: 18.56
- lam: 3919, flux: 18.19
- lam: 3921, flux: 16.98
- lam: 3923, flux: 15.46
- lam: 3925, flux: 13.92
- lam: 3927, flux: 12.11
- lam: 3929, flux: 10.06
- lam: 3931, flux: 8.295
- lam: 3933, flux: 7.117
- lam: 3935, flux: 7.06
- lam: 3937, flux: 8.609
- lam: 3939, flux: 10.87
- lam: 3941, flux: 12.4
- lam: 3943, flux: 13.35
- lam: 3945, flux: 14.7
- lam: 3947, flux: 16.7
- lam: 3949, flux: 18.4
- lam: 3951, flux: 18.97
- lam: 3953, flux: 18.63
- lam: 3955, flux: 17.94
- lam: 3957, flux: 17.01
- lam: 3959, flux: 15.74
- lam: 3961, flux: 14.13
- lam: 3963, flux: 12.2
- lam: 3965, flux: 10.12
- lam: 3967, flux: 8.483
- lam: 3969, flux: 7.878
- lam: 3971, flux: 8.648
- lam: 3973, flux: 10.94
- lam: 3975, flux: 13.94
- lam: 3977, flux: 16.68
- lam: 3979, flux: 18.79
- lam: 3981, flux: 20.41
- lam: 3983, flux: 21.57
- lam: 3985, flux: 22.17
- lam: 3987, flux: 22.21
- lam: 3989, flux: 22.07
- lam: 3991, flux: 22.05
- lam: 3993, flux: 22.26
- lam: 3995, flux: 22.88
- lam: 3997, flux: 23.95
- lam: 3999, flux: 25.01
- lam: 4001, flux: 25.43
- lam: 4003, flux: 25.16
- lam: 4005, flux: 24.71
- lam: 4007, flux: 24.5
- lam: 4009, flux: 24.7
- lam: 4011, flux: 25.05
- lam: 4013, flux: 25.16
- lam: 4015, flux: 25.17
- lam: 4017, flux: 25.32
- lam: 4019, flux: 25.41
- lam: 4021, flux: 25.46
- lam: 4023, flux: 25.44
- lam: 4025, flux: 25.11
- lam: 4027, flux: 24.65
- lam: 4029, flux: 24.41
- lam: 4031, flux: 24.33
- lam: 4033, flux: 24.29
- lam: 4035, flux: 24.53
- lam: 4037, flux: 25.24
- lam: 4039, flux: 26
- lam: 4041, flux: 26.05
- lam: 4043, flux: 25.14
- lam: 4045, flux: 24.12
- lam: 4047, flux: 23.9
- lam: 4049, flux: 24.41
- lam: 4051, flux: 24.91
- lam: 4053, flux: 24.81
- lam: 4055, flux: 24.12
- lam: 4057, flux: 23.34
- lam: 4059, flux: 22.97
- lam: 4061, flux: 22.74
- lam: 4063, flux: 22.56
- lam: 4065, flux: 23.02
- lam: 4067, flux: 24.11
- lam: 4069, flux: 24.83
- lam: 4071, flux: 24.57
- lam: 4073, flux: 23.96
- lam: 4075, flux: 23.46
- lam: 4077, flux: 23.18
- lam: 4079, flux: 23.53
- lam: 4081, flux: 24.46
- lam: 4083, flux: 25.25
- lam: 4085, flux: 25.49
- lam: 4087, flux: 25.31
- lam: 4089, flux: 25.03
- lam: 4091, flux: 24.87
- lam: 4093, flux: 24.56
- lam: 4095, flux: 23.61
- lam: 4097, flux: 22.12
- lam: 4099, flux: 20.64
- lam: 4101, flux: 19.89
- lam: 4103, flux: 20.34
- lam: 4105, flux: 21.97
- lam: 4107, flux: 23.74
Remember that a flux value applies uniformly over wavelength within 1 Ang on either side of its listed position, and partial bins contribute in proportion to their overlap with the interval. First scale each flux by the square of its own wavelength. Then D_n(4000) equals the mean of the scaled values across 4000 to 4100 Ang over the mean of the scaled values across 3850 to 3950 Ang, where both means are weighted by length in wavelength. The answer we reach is 1.85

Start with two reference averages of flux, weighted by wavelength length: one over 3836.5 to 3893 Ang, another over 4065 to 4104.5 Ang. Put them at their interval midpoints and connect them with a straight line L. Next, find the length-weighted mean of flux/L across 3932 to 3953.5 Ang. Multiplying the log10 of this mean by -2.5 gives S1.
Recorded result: 0.25 mag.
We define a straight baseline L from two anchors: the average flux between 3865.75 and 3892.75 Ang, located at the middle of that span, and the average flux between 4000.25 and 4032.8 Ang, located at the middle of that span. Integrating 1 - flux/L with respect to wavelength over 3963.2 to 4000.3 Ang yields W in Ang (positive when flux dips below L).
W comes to 7.62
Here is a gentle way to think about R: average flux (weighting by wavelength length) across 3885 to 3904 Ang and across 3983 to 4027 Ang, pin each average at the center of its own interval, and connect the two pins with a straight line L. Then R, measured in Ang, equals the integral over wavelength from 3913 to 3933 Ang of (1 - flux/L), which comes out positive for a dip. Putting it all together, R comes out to 4.36 Ang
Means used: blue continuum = 16.5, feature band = 14.4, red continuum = 24.2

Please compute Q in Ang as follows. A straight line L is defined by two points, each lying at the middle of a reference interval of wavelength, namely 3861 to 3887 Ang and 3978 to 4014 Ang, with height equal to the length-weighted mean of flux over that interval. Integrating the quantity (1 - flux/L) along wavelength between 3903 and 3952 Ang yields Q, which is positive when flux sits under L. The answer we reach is 7.5 Ang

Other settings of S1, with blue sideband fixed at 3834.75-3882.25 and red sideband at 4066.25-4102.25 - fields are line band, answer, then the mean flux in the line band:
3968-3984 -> 0.226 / 14.9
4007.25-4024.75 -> -0.235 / 25.2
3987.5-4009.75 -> -0.224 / 23.8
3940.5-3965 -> 0.088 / 15.7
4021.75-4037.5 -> -0.179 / 24.7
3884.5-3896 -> -0.141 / 15.7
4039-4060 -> -0.115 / 24.5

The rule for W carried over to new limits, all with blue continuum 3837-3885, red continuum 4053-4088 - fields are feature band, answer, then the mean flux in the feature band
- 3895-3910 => -3.07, 17.7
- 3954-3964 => 1.34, 15.4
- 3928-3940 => 5.67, 8.67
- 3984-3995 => -1.54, 22.2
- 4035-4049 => -1.63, 25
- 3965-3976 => 5.05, 9.99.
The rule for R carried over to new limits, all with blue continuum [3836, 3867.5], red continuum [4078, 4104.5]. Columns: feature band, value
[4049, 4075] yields -2.10 Ang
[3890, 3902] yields -2.44 Ang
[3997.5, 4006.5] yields -2.70 Ang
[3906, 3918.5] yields -2.45 Ang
